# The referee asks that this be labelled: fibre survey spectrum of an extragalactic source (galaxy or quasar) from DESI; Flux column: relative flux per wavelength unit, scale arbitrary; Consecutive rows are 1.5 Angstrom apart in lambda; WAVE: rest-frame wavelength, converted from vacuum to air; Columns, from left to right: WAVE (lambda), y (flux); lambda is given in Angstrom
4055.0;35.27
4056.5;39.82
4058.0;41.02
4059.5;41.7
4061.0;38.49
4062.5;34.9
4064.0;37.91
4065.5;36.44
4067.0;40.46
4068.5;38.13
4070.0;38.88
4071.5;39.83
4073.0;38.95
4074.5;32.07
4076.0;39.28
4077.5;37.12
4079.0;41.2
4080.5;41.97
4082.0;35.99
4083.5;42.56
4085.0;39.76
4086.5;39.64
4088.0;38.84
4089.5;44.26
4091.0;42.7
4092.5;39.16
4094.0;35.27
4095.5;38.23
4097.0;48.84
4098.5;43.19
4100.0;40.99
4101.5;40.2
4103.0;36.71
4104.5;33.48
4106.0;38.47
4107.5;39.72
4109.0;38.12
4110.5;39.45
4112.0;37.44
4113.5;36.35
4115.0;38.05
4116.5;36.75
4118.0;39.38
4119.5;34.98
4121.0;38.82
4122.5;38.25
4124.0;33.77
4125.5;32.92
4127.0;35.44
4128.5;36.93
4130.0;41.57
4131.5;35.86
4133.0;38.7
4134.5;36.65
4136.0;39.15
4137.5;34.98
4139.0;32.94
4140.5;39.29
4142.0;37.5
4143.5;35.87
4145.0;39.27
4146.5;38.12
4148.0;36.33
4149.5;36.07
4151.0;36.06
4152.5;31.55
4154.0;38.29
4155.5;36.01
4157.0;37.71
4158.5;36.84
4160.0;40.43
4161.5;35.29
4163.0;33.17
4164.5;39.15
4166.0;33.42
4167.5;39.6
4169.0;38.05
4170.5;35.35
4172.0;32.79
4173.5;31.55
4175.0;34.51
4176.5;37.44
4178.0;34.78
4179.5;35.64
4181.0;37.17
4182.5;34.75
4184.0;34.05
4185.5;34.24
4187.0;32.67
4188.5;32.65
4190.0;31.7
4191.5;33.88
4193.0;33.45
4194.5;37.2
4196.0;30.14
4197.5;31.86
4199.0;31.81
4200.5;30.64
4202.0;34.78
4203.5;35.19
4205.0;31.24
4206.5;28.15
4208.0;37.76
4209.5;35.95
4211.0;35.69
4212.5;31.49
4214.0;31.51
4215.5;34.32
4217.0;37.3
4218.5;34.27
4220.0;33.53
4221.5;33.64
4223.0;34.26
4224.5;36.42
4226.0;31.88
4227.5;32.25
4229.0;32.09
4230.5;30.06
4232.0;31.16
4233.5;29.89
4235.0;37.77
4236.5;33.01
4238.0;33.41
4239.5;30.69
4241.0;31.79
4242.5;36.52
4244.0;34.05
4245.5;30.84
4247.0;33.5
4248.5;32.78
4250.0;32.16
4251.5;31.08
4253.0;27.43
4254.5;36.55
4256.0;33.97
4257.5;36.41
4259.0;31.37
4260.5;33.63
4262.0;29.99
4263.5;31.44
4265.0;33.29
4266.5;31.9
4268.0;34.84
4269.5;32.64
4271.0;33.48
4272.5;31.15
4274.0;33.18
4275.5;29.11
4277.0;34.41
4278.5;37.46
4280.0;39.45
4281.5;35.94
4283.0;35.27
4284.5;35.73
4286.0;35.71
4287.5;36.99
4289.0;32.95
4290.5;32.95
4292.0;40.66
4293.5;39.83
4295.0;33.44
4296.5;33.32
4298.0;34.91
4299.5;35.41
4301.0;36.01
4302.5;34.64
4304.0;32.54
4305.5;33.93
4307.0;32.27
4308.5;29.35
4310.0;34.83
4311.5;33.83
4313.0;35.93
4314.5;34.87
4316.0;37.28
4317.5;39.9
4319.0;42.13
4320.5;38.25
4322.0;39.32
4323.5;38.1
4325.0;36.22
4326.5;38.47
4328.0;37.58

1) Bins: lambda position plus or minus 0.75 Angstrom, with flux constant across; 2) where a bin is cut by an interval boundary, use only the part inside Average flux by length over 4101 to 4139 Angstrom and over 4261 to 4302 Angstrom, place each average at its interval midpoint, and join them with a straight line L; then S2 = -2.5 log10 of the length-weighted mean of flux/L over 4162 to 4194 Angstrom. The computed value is 0.044 mag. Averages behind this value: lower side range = 37.2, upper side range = 34.5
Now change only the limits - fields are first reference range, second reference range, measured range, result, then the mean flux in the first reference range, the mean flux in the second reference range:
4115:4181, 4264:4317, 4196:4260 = 0.074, 36.5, 34.6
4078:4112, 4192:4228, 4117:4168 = 0.014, 39.9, 33.5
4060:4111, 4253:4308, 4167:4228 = 0.071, 39.2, 34.2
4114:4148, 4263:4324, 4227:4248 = 0.099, 37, 35.1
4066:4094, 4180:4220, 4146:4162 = -0.024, 39.3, 33.6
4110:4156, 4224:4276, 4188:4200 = 0.060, 36.9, 32.6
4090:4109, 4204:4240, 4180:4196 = 0.033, 39.7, 33.3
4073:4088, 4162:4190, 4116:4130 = 0.014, 38.8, 35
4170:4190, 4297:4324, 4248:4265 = 0.086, 34.3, 35.7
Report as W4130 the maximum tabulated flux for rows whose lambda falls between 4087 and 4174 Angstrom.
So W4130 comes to 48.84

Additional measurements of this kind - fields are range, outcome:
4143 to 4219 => 40.43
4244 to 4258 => 36.55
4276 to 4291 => 39.45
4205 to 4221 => 37.76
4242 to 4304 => 40.66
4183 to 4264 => 37.77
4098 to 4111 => 43.19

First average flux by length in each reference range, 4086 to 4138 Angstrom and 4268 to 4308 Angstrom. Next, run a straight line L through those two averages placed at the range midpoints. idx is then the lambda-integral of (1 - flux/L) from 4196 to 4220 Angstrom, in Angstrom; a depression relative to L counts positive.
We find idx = 1.99 Angstrom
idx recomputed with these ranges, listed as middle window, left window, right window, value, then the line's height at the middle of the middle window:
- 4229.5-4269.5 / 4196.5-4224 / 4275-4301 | 2.2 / 34.6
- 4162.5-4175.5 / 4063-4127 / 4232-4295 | 0.4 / 36.5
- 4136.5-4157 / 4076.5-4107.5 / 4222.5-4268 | 0.5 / 37.4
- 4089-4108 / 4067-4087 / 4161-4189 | -1.0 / 38.1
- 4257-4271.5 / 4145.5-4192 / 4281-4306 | 1.0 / 35.4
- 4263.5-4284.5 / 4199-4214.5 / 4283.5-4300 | 0.7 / 35.1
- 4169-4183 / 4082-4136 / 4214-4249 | 0.2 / 35.7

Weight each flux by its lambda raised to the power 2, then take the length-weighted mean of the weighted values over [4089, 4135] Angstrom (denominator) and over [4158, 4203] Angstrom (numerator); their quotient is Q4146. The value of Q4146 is 0.93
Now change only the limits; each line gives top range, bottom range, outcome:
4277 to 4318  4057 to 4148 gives 1.01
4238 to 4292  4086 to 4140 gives 0.94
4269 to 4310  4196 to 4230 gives 1.07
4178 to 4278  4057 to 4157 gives 0.92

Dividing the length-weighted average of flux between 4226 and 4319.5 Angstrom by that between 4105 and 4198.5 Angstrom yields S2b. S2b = 0.9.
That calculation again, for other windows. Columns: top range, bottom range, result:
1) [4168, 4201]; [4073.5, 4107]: 0.86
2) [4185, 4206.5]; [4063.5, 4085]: 0.85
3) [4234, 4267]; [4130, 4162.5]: 0.89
